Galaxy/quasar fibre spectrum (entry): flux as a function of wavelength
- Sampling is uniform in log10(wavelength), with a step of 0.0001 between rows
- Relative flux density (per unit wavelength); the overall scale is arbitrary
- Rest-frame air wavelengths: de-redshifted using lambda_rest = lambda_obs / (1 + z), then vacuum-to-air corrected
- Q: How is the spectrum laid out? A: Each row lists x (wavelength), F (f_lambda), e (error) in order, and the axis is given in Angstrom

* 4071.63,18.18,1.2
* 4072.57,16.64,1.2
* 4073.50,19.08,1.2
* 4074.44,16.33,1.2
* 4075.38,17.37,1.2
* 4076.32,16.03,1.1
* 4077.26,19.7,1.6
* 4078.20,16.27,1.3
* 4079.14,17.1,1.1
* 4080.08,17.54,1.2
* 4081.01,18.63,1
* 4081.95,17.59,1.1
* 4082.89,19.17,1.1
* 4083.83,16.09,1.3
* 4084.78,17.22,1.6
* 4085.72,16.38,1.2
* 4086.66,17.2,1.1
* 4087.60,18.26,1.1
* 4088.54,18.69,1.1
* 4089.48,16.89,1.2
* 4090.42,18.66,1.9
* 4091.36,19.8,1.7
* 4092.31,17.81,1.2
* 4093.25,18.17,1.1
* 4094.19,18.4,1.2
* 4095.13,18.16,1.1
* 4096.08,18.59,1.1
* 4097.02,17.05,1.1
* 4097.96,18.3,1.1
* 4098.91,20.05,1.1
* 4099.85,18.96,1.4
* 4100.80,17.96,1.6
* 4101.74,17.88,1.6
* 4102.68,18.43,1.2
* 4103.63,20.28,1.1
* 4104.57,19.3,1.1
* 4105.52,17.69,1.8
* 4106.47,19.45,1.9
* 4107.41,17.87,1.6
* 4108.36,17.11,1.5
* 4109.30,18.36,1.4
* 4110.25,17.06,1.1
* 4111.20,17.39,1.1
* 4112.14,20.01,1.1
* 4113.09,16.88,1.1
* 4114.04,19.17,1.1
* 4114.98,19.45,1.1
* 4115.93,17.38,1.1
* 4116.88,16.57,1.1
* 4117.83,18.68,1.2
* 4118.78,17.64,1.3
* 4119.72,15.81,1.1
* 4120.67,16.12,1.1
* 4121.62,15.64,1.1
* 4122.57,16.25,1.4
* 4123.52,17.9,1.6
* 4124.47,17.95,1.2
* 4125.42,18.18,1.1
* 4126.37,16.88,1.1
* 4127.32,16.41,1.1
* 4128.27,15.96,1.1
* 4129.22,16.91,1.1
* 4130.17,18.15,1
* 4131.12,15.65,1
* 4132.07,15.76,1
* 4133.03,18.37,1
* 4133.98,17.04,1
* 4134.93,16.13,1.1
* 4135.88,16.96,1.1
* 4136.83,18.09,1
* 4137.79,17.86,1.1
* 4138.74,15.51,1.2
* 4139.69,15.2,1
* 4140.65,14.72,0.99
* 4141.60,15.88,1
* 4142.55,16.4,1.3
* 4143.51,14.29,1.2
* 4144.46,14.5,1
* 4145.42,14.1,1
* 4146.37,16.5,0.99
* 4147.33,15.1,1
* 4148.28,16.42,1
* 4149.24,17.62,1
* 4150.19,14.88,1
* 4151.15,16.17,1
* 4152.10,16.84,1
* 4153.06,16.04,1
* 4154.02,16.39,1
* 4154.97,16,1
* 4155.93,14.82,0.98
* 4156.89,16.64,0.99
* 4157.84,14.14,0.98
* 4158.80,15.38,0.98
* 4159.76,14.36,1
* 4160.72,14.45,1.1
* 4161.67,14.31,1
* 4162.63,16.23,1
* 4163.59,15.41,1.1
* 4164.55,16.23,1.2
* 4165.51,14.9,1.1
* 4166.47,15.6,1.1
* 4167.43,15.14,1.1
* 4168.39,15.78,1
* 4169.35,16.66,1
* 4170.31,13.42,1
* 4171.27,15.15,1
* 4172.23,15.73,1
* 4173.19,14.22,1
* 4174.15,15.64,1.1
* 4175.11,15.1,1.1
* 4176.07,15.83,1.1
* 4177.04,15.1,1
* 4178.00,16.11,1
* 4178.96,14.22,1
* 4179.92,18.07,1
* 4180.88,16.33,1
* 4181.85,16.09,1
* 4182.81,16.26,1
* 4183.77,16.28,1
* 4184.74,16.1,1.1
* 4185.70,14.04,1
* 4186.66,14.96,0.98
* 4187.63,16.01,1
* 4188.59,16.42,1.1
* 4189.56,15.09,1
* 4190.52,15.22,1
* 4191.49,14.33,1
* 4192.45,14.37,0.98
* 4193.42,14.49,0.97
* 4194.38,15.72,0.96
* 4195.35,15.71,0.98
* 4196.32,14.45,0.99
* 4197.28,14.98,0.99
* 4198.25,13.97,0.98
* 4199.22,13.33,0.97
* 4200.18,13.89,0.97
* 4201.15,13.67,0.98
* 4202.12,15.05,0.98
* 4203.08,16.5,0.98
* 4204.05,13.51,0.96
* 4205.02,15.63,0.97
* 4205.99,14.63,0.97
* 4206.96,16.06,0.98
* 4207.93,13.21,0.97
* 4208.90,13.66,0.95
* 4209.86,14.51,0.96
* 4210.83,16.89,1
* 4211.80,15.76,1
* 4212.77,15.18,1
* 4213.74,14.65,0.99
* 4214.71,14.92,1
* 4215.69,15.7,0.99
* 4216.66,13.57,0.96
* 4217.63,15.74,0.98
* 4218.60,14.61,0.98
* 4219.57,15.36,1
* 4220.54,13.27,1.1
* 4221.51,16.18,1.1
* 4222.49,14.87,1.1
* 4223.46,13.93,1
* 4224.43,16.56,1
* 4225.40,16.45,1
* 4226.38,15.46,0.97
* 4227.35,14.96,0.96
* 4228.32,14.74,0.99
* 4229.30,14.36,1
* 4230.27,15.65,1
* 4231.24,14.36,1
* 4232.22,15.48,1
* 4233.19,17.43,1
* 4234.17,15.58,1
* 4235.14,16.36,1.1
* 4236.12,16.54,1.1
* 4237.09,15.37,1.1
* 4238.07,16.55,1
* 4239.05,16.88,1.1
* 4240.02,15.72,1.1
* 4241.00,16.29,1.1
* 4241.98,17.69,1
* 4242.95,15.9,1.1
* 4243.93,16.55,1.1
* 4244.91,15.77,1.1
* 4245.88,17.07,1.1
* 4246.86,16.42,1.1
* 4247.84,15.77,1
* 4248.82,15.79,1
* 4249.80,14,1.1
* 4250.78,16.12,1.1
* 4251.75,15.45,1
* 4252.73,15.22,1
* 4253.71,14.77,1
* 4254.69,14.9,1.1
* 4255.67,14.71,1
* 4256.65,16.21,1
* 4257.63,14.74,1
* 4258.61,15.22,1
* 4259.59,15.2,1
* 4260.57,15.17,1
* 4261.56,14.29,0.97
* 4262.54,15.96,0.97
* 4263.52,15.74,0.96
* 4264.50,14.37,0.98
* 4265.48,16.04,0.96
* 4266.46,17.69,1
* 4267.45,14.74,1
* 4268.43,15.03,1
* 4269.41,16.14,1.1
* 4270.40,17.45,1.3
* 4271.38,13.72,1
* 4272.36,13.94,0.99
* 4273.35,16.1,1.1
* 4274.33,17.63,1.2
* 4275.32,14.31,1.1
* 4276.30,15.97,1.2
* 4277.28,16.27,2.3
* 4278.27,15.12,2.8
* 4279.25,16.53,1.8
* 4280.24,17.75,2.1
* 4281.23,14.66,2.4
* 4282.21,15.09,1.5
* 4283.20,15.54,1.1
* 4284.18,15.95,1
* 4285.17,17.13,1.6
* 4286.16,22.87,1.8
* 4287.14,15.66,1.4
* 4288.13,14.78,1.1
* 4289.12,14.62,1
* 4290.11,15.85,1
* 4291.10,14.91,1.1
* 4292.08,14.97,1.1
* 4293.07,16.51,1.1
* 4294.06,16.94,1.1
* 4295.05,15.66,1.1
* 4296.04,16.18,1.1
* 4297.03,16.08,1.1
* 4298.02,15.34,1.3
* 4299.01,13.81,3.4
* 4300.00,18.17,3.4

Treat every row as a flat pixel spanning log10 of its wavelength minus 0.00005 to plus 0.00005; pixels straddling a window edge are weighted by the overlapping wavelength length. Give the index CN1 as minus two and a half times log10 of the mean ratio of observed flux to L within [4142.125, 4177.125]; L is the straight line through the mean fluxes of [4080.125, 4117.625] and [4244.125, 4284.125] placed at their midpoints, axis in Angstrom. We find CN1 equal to 0.12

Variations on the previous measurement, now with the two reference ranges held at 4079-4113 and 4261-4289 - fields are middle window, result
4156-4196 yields 0.12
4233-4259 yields 0.03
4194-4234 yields 0.12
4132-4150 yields 0.10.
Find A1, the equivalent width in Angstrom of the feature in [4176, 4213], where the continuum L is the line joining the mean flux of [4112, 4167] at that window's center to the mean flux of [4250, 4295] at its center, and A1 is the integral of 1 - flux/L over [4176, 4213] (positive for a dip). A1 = 2.1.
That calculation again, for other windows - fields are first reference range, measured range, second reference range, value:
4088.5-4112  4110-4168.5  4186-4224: 2.44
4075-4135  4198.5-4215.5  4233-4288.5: 1.80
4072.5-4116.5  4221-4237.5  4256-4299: 0.85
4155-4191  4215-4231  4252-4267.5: 0.31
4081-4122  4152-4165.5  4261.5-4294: 1.45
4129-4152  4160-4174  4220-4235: 0.61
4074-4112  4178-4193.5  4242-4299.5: 1.16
